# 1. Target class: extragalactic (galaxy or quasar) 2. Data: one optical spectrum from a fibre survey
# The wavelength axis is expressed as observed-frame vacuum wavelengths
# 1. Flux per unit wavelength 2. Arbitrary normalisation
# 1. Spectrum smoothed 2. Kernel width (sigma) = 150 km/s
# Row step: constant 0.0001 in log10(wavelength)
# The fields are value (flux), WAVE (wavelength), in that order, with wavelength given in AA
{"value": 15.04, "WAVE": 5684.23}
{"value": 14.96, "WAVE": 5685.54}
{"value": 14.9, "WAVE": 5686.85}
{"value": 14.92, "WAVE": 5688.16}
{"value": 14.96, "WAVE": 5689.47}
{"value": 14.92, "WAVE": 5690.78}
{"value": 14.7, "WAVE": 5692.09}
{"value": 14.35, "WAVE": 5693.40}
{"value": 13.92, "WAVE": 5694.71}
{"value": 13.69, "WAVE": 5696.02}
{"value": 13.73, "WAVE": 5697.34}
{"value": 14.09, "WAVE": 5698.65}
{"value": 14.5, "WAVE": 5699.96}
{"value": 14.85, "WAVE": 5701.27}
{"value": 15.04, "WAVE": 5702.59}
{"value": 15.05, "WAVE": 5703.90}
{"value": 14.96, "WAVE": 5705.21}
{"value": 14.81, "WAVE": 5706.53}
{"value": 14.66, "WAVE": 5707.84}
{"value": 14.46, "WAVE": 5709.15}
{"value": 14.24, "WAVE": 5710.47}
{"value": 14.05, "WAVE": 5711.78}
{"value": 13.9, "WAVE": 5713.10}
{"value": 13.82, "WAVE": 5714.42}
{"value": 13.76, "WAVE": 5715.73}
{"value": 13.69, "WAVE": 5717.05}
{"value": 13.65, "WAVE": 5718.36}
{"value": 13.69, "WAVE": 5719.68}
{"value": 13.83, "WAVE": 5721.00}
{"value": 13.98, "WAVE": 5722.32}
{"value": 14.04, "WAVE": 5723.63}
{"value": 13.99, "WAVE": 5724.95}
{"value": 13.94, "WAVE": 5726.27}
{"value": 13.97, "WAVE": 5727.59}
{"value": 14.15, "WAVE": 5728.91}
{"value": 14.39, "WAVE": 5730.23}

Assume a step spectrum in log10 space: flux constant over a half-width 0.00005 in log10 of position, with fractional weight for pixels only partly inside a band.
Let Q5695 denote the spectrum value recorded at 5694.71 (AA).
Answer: 13.92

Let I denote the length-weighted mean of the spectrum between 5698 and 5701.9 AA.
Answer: 14.5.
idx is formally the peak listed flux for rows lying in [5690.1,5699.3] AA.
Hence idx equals 14.92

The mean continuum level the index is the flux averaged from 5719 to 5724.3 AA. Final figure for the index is 13.9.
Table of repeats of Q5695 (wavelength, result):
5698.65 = 14.09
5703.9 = 15.05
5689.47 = 14.96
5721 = 13.83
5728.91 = 14.15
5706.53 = 14.81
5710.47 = 14.24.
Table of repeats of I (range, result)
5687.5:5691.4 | 14.9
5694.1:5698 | 13.8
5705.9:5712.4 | 14.5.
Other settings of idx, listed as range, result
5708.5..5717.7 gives 14.46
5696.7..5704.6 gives 15.05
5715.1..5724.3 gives 14.04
